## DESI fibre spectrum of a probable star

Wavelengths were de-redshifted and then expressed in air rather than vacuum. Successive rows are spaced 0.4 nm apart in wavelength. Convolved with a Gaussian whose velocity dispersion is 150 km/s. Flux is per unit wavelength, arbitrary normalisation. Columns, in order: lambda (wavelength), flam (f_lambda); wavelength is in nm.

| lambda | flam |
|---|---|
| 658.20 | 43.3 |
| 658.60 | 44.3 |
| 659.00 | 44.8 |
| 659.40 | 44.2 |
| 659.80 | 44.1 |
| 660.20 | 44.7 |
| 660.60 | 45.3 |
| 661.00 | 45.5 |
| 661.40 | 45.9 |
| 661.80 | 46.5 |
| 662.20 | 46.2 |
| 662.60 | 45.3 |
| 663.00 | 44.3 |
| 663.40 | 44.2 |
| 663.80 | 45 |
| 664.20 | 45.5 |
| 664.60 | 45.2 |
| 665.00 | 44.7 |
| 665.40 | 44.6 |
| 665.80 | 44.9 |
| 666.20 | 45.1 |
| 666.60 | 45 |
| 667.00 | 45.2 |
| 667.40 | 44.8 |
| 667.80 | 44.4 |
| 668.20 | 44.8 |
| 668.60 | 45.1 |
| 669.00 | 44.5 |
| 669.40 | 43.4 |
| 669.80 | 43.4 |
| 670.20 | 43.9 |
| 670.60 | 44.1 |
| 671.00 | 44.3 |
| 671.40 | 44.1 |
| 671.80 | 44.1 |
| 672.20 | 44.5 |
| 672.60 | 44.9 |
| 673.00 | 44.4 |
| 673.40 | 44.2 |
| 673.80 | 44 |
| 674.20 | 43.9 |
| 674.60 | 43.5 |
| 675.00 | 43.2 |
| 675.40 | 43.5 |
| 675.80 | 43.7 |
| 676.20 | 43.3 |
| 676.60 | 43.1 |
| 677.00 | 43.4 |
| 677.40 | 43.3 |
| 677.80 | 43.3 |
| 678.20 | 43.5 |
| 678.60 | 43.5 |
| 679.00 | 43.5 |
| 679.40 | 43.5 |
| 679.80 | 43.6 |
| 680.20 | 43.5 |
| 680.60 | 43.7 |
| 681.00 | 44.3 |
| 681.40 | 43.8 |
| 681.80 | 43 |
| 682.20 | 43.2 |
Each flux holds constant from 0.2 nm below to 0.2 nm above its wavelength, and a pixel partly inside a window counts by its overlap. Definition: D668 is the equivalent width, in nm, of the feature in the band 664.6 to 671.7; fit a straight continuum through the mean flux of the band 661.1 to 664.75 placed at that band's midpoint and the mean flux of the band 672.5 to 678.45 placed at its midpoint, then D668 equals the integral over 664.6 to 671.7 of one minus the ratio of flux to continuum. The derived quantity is 0.02 nm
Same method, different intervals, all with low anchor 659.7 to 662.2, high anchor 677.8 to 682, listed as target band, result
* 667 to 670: 0.02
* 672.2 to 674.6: 0.00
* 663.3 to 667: 0.01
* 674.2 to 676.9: 0.04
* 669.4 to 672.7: 0.03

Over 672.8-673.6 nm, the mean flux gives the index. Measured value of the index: 44.3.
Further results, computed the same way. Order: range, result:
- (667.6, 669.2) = 44.7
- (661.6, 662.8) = 46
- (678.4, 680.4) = 43.5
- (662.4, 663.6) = 44.6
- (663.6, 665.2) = 45.1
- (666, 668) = 44.9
